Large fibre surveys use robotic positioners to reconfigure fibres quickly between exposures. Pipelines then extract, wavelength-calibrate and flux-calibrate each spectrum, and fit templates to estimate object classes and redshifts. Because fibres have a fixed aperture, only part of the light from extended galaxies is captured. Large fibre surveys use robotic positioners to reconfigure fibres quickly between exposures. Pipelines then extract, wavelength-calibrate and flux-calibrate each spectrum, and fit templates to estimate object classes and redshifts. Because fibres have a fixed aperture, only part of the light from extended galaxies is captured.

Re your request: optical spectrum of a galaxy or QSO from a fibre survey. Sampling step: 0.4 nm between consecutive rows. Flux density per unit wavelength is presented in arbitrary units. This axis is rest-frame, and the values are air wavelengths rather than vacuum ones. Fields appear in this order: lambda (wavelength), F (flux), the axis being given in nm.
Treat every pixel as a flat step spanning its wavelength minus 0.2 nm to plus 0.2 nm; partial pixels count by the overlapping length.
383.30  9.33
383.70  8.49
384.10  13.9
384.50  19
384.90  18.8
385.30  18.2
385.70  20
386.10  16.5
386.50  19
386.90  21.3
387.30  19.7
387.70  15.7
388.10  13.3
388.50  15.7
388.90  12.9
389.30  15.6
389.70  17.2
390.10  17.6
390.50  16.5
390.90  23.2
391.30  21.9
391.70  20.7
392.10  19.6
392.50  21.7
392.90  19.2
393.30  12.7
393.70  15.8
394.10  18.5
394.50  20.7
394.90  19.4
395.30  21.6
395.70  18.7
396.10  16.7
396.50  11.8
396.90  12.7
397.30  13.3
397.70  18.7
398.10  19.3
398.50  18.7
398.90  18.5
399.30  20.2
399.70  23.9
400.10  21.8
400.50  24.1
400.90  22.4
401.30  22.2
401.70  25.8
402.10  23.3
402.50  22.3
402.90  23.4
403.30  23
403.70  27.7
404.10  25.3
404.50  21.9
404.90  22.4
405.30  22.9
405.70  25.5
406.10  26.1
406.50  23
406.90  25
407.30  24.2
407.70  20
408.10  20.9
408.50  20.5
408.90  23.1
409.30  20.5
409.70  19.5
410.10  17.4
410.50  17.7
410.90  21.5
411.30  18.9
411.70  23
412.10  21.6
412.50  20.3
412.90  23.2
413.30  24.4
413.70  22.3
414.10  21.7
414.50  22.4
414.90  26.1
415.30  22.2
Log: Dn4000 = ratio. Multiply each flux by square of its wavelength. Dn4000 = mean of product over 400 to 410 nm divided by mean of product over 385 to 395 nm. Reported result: 1.37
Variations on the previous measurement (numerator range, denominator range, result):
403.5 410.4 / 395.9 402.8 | 1.18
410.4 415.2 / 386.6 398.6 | 1.38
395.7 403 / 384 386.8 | 1.18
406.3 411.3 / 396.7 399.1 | 1.31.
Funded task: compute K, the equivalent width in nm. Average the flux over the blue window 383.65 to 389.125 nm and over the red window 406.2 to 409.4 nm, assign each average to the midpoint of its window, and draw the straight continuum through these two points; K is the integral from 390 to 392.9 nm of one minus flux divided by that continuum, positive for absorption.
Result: -0.33 nm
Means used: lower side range 16.8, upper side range 22.3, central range 20.2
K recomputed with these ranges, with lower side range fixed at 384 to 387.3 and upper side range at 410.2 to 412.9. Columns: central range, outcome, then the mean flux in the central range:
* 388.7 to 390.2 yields 0.251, 15.7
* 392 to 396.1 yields 0.116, 18.7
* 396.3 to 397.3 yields 0.359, 12.5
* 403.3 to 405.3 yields -0.403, 24.1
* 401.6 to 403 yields -0.262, 23.6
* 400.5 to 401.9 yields -0.268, 23.6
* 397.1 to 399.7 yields 0.133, 18.6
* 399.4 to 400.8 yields -0.235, 23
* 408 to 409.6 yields -0.062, 21.2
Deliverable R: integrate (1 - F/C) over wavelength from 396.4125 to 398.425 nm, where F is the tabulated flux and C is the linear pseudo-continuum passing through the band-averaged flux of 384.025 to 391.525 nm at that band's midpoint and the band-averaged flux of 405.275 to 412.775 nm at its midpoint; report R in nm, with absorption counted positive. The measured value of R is 0.41 nm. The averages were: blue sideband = 17.8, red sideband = 21.6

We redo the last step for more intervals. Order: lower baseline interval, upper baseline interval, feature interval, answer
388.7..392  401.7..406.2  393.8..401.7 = 0.80 nm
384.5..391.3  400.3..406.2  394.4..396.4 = 0.17 nm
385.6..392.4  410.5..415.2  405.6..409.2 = -0.31 nm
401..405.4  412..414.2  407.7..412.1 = 0.46 nm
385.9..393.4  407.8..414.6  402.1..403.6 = -0.26 nm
